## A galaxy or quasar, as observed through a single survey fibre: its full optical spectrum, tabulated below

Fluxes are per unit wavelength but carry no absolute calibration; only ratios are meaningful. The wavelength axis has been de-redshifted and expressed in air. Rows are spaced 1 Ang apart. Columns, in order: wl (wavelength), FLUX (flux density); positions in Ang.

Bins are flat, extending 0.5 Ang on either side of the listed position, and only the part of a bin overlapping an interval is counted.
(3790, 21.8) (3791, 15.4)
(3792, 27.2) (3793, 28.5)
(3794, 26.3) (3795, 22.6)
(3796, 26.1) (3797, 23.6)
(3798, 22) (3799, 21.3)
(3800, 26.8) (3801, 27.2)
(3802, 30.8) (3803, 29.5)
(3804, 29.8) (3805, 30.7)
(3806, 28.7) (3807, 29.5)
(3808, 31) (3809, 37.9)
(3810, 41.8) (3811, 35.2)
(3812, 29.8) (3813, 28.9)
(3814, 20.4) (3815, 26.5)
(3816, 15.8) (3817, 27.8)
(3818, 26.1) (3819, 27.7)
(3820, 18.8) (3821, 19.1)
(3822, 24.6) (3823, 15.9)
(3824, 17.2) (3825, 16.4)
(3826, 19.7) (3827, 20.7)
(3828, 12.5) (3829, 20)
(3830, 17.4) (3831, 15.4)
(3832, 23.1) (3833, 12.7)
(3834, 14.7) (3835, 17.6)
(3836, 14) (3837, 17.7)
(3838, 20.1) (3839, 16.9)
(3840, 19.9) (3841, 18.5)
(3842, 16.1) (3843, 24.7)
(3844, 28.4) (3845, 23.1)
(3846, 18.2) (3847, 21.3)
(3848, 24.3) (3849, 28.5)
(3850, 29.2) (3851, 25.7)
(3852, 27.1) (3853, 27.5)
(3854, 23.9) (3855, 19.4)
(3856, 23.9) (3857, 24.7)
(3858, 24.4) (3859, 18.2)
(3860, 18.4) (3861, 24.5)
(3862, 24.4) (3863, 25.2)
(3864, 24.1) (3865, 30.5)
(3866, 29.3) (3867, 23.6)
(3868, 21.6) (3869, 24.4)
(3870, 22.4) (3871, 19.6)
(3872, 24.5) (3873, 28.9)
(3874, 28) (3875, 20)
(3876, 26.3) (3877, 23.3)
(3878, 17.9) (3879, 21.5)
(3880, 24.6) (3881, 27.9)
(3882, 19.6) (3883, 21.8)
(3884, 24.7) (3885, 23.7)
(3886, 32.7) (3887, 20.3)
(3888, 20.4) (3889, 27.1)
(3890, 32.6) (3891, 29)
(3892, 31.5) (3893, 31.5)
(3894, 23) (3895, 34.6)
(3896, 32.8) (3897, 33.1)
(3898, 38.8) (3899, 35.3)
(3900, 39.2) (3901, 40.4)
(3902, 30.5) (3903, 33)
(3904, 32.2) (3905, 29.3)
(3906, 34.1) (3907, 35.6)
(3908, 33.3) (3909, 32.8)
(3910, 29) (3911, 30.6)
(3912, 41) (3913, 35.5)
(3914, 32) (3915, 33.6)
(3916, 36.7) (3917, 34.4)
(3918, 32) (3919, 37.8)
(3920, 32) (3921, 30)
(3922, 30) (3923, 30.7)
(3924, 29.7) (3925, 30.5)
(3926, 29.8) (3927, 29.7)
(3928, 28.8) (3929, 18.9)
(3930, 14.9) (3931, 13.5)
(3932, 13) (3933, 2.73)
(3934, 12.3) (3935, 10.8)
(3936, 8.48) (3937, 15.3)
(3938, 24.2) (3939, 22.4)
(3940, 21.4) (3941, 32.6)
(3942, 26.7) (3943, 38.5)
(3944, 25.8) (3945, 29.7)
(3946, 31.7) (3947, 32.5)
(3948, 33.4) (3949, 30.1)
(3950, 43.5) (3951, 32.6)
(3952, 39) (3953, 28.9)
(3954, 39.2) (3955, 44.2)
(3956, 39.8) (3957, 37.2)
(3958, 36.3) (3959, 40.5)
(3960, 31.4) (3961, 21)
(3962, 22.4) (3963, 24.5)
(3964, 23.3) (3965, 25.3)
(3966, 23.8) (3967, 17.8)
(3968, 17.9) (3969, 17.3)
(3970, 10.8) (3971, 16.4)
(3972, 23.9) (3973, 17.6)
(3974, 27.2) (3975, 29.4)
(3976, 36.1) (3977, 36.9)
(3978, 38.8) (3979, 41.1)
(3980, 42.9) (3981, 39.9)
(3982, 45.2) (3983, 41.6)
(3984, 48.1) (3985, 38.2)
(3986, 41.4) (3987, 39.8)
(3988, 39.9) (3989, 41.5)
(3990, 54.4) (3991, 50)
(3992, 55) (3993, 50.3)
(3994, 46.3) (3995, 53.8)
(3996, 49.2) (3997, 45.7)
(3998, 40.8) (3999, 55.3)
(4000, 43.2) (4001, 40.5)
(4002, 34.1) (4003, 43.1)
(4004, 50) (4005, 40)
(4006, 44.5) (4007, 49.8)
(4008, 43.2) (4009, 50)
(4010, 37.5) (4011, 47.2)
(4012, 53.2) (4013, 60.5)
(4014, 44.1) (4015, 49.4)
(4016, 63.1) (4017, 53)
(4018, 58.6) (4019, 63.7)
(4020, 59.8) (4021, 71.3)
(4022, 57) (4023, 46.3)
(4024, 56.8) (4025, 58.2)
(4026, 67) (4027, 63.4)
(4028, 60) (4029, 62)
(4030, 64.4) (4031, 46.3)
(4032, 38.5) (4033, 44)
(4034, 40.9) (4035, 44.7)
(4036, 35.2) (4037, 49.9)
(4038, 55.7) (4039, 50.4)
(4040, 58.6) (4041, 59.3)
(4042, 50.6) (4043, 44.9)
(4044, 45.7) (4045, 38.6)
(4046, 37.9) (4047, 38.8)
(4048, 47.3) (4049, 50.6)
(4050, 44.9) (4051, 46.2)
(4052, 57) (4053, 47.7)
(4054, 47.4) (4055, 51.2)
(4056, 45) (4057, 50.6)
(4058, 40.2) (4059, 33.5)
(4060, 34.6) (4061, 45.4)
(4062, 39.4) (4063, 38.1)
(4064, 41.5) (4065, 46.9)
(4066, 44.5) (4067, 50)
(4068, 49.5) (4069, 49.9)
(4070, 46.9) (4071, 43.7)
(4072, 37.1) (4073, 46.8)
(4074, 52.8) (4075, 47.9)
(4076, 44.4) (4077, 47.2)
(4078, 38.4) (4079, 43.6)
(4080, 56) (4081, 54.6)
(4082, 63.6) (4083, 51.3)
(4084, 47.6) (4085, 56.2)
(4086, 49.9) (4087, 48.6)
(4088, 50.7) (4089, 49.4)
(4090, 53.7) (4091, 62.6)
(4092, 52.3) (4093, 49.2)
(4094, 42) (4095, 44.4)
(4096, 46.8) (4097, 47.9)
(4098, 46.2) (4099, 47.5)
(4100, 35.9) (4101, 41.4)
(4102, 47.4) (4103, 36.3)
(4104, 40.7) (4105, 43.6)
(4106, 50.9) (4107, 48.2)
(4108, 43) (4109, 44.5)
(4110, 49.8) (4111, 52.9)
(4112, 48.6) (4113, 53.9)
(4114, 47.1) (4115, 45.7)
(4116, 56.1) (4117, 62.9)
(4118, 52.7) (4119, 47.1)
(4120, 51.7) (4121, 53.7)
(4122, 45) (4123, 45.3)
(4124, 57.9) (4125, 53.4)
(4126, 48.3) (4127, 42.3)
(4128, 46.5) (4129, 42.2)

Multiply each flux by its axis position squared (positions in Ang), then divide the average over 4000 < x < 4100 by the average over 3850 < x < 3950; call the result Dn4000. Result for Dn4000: 1.94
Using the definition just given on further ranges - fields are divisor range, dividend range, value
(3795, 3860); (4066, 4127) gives 2.39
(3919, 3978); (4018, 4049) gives 2.03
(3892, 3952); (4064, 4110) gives 1.77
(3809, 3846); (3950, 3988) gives 1.61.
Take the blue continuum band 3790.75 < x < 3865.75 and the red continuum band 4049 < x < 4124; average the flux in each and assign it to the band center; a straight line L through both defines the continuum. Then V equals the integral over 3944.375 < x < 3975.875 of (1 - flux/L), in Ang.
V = 6.1 Ang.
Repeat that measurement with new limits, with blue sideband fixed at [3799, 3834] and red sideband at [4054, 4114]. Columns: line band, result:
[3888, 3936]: 4.4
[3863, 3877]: 2.0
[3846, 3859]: 1.4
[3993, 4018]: -4.6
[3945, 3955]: 0.2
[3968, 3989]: 2.6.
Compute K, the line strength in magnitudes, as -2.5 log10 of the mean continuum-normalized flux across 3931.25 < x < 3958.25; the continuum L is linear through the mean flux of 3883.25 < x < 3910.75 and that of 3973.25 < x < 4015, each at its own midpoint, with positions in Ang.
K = 0.34 mag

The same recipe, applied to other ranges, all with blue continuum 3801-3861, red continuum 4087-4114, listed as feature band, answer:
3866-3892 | 0.13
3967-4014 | -0.08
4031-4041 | -0.13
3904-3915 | -0.10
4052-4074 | -0.02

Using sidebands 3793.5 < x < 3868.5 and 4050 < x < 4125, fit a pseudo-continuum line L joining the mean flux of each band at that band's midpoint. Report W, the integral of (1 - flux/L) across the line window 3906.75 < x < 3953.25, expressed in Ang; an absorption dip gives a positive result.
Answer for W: 6.8 Ang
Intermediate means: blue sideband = 23.6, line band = 28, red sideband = 47.7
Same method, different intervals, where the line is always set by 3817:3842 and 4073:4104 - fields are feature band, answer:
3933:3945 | 3.89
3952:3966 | 0.69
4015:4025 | -4.39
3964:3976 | 4.62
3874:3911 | -4.14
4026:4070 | -3.90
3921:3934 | 3.15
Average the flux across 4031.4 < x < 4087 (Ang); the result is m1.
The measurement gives 46.6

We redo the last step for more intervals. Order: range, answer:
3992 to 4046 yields 50.5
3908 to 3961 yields 29.2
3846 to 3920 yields 28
